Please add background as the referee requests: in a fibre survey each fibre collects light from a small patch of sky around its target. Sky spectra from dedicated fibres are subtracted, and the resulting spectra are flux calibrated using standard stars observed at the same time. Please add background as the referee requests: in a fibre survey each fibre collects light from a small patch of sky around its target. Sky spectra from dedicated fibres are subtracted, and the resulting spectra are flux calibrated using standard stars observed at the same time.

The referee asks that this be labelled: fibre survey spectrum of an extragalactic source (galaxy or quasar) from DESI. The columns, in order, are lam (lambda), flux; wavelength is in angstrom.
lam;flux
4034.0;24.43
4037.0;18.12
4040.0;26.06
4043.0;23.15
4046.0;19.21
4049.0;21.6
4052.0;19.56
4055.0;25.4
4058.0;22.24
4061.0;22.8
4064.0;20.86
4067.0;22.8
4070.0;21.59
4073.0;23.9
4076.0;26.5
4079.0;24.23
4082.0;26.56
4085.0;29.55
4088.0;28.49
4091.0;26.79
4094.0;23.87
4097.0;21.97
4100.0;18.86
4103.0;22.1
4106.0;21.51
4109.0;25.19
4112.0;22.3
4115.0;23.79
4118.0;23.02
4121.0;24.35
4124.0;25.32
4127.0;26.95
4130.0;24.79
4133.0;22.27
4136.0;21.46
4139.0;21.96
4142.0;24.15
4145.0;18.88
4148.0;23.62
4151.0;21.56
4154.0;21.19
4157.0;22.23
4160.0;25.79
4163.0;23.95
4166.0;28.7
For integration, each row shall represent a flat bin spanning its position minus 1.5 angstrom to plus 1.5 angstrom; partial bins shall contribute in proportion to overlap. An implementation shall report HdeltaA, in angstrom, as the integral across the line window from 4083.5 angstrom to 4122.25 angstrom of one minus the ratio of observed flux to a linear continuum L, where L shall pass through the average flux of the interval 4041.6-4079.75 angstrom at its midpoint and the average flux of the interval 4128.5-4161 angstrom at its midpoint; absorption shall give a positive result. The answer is -2.5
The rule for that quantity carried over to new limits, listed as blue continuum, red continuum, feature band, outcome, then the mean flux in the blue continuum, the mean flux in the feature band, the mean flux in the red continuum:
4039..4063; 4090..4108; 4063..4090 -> -3.1 angstrom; 22.4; 25.1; 22.5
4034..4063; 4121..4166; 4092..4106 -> 0.6 angstrom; 22.1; 21.9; 23.4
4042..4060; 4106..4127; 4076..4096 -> -3.0 angstrom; 21.9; 26.5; 24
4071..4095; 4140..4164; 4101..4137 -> 1.1 angstrom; 26.2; 23.6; 22.6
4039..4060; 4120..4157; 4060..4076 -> -0.2 angstrom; 22.4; 22.8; 23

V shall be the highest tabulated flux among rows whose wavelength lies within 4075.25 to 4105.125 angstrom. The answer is 29.55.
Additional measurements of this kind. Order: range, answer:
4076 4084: 26.56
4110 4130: 26.95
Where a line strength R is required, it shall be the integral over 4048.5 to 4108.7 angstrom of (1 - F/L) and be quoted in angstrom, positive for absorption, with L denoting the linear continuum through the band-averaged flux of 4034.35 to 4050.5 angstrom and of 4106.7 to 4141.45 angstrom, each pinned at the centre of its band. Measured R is -2.5 angstrom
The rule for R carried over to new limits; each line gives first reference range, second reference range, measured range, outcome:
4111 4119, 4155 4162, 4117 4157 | 0.73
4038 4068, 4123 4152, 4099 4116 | 0.34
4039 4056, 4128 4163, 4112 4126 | -0.91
